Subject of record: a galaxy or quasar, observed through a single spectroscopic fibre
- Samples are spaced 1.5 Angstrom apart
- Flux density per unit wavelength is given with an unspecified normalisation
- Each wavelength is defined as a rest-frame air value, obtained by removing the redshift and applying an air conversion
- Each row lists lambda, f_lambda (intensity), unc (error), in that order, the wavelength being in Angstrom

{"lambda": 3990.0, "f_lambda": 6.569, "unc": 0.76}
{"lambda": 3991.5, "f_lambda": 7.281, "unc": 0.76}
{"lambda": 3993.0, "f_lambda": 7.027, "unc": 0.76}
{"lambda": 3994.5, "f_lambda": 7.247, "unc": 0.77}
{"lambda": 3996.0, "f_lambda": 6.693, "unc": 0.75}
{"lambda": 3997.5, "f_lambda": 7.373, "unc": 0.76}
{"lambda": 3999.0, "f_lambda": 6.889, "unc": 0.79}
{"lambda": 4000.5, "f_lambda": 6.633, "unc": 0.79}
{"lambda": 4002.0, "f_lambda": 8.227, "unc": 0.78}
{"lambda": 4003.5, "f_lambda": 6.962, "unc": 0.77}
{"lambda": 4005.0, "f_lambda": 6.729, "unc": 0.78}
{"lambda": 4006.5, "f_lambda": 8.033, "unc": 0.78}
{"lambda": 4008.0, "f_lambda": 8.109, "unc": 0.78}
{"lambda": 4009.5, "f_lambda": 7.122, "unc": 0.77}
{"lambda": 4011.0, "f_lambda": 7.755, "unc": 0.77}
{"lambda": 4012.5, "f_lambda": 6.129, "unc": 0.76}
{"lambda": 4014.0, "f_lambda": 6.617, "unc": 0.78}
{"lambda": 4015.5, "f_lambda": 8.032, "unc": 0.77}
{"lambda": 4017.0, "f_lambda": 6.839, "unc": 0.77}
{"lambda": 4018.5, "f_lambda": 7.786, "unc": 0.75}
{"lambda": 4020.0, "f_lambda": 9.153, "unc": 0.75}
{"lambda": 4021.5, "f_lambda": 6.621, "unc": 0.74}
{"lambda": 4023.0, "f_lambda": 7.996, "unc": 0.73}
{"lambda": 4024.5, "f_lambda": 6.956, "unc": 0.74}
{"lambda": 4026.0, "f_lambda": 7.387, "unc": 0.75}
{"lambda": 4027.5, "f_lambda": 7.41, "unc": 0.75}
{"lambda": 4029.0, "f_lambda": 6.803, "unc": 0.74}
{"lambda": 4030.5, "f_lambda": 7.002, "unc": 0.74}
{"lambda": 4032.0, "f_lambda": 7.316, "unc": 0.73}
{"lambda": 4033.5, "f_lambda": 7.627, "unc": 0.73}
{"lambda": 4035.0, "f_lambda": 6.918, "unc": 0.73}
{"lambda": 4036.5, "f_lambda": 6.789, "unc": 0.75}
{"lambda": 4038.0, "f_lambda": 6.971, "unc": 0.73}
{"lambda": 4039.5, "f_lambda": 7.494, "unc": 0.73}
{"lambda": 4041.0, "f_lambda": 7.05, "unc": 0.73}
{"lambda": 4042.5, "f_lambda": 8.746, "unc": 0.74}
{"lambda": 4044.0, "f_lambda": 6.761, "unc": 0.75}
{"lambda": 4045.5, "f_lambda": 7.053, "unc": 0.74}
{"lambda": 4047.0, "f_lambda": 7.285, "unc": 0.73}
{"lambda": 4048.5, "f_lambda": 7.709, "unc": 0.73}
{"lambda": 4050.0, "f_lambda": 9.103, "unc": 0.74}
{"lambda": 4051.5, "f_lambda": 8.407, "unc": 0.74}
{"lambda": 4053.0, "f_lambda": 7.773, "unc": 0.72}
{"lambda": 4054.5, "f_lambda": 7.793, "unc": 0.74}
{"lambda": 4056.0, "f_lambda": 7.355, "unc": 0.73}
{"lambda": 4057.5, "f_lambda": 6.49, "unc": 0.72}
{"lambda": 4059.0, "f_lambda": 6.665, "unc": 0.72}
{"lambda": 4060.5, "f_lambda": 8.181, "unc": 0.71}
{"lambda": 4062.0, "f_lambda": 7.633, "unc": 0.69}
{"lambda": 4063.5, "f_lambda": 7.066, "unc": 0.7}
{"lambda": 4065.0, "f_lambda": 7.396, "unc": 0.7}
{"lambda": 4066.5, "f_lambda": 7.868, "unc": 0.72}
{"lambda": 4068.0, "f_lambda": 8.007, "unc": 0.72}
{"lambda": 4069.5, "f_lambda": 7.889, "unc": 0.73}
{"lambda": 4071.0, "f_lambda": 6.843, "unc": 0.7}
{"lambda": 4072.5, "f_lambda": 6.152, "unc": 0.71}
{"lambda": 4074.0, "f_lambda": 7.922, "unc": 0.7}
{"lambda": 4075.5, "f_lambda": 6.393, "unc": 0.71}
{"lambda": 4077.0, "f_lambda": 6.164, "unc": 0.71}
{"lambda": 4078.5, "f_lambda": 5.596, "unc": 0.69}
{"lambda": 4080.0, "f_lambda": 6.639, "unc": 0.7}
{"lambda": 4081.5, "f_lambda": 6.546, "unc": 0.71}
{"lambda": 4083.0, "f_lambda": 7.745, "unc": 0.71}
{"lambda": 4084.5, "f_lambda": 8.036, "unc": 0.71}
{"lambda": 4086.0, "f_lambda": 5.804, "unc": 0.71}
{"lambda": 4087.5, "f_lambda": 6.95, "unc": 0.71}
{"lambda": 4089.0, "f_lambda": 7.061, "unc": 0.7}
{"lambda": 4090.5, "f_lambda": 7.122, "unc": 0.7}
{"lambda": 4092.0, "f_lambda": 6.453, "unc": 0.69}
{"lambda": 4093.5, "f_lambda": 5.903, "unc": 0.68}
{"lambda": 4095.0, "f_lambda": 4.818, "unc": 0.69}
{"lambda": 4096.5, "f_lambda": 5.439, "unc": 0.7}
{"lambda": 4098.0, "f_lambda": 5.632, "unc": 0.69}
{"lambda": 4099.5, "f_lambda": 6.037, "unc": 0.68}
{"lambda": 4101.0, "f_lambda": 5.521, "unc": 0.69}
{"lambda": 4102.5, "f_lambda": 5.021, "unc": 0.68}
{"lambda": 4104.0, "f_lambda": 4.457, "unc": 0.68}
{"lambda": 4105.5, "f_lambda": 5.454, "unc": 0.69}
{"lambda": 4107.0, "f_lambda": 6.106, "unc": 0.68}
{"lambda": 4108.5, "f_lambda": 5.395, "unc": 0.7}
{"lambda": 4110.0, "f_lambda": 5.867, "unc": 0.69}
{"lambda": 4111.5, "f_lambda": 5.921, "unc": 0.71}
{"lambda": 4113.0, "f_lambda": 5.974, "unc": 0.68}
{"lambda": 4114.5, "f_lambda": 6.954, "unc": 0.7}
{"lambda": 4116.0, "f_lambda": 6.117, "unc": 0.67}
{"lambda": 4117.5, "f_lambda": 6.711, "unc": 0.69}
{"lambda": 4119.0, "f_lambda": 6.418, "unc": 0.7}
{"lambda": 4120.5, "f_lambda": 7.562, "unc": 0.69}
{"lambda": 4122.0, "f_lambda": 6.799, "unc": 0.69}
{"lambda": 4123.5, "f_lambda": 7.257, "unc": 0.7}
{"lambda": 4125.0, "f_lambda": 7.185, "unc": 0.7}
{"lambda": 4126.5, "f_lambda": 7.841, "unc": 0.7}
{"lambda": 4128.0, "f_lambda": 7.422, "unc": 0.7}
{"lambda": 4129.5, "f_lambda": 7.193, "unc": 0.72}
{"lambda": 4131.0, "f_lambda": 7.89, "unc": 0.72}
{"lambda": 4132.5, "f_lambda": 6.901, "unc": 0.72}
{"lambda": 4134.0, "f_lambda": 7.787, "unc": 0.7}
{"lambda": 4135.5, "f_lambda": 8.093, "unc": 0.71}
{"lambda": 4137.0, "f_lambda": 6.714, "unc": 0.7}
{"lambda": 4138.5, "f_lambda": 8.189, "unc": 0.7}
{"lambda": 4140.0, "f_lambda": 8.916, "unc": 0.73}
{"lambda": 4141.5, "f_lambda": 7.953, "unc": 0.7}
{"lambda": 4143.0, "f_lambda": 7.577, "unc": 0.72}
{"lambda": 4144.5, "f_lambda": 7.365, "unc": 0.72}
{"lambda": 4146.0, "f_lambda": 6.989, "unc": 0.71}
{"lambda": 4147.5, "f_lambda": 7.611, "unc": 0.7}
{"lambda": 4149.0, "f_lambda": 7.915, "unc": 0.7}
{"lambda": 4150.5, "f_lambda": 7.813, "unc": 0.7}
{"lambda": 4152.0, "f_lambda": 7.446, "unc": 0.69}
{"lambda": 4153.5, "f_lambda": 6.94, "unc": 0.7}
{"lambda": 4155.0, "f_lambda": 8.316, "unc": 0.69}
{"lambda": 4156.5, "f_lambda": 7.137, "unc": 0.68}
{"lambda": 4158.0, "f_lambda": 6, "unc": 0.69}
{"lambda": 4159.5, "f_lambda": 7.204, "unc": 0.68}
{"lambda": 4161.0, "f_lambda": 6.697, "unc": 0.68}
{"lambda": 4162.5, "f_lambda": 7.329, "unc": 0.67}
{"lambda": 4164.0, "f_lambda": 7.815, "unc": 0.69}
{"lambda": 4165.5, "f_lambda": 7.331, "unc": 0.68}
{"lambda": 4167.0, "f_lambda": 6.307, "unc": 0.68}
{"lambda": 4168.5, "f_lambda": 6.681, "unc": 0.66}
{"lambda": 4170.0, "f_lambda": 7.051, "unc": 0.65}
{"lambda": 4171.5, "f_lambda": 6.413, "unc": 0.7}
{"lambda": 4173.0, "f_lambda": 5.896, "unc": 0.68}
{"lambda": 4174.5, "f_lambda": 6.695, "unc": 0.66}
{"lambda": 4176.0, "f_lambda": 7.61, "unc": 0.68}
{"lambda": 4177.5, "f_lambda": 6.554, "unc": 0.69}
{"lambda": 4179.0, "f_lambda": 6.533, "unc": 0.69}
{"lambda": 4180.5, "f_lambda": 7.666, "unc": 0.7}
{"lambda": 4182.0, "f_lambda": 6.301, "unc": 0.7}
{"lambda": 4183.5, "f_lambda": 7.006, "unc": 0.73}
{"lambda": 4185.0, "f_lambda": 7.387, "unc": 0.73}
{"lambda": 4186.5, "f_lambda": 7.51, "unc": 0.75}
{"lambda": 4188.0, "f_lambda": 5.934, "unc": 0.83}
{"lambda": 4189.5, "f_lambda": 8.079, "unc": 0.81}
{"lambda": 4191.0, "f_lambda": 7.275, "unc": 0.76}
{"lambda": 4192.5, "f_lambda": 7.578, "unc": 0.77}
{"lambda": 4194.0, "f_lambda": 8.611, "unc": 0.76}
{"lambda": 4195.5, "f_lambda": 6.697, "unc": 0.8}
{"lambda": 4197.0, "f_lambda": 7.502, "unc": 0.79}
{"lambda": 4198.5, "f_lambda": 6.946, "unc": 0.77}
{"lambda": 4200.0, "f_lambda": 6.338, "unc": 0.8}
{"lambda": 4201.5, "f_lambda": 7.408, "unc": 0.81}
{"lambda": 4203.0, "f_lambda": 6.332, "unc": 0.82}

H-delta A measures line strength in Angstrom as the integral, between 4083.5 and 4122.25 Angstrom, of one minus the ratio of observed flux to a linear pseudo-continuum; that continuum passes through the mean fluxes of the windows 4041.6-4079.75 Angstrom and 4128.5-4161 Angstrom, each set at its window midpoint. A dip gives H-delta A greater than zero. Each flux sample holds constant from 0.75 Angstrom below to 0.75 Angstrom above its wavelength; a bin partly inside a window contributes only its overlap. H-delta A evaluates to 6.7 Angstrom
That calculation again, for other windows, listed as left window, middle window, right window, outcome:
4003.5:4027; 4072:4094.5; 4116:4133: 1.75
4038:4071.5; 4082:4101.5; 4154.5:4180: 2.63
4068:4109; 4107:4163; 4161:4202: -4.04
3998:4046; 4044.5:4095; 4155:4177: 0.26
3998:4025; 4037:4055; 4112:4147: -0.78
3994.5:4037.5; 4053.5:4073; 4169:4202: -0.38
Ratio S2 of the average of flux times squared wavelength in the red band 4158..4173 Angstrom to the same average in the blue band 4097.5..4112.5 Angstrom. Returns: 1.28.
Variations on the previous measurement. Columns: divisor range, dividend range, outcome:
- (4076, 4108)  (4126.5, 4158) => 1.27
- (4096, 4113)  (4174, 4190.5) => 1.32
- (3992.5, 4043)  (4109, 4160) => 1.05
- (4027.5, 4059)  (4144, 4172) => 1.03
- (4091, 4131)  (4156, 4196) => 1.16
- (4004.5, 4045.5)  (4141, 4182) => 1.04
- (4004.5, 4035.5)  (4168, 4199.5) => 1.04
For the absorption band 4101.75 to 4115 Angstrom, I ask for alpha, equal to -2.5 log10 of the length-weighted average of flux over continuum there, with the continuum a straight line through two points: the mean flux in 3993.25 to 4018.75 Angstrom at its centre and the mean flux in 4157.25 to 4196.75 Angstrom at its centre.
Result 0.25 mag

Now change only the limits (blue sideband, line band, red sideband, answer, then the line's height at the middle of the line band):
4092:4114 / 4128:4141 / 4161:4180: -0.238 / 6.18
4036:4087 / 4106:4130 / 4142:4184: 0.081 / 7.17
